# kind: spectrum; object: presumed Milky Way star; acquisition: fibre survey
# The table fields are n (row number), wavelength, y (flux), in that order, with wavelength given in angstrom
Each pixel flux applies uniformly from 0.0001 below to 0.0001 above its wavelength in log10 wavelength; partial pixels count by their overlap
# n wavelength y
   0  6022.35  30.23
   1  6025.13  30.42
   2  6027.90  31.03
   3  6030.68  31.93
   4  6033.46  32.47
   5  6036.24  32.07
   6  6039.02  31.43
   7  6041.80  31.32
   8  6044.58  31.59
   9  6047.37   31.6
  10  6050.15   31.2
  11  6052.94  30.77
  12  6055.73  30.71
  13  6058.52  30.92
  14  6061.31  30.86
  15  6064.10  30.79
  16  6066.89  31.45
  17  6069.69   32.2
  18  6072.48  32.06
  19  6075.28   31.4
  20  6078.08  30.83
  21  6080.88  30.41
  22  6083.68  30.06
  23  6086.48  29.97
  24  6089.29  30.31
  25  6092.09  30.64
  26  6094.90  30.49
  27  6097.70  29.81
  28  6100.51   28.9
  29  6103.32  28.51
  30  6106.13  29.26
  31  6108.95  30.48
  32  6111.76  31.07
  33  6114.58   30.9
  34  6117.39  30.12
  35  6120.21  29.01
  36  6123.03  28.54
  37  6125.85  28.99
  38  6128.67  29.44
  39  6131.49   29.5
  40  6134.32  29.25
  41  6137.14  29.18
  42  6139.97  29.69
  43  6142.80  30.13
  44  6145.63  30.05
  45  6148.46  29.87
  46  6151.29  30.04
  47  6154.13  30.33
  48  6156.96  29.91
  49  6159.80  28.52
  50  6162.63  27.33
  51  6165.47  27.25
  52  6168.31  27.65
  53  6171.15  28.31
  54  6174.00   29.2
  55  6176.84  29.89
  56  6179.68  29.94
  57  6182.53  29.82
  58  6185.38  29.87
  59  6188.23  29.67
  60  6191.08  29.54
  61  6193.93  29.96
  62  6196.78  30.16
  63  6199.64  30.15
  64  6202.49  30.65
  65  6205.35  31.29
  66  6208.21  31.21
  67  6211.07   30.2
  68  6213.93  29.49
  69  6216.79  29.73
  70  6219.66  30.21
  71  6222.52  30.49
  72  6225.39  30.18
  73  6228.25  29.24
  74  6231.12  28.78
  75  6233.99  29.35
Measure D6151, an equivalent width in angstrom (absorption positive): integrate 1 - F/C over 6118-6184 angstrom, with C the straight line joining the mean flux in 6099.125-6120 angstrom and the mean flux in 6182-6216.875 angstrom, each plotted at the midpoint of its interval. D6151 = 1.7 angstrom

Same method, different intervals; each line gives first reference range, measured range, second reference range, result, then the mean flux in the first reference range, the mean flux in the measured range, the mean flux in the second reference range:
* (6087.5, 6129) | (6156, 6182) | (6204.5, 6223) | 1.2 angstrom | 29.8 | 28.7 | 30.3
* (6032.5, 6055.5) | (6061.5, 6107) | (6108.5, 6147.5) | 0.3 angstrom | 31.5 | 30.5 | 29.7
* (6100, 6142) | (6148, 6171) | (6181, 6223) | 0.8 angstrom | 29.5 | 28.8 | 30.2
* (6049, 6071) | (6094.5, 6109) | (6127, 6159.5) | 0.5 angstrom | 31.1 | 29.4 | 29.7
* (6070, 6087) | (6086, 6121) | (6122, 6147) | 0.3 angstrom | 30.9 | 30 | 29.4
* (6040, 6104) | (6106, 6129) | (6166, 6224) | 0.5 angstrom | 30.8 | 29.8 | 29.8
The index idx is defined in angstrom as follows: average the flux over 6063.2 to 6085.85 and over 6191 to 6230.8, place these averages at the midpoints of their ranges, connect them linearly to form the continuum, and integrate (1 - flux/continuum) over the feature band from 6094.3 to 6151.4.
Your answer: 2.1 angstrom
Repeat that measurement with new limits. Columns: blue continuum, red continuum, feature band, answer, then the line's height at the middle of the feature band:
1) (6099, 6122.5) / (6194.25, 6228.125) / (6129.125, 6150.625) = 0.2 angstrom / 29.9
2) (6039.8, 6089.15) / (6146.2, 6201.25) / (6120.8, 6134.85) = 0.4 angstrom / 30.1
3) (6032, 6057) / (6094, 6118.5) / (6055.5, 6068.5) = 0.0 angstrom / 31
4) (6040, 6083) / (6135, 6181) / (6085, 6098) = 0.1 angstrom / 30.6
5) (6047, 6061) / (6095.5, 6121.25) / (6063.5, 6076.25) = -0.4 angstrom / 30.6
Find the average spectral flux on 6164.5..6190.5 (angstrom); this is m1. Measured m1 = 29.1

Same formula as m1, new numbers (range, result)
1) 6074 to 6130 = 30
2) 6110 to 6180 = 29.4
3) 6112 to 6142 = 29.5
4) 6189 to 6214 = 30.3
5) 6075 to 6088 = 30.4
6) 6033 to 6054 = 31.5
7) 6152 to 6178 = 28.7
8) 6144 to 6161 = 29.8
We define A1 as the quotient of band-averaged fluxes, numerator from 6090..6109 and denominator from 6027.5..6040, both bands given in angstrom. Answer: 0.9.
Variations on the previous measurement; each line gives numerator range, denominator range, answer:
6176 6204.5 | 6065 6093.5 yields 0.97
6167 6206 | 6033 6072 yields 0.95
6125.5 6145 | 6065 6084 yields 0.94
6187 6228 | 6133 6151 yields 1.02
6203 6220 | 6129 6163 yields 1.03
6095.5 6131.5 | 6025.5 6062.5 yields 0.94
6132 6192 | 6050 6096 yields 0.95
